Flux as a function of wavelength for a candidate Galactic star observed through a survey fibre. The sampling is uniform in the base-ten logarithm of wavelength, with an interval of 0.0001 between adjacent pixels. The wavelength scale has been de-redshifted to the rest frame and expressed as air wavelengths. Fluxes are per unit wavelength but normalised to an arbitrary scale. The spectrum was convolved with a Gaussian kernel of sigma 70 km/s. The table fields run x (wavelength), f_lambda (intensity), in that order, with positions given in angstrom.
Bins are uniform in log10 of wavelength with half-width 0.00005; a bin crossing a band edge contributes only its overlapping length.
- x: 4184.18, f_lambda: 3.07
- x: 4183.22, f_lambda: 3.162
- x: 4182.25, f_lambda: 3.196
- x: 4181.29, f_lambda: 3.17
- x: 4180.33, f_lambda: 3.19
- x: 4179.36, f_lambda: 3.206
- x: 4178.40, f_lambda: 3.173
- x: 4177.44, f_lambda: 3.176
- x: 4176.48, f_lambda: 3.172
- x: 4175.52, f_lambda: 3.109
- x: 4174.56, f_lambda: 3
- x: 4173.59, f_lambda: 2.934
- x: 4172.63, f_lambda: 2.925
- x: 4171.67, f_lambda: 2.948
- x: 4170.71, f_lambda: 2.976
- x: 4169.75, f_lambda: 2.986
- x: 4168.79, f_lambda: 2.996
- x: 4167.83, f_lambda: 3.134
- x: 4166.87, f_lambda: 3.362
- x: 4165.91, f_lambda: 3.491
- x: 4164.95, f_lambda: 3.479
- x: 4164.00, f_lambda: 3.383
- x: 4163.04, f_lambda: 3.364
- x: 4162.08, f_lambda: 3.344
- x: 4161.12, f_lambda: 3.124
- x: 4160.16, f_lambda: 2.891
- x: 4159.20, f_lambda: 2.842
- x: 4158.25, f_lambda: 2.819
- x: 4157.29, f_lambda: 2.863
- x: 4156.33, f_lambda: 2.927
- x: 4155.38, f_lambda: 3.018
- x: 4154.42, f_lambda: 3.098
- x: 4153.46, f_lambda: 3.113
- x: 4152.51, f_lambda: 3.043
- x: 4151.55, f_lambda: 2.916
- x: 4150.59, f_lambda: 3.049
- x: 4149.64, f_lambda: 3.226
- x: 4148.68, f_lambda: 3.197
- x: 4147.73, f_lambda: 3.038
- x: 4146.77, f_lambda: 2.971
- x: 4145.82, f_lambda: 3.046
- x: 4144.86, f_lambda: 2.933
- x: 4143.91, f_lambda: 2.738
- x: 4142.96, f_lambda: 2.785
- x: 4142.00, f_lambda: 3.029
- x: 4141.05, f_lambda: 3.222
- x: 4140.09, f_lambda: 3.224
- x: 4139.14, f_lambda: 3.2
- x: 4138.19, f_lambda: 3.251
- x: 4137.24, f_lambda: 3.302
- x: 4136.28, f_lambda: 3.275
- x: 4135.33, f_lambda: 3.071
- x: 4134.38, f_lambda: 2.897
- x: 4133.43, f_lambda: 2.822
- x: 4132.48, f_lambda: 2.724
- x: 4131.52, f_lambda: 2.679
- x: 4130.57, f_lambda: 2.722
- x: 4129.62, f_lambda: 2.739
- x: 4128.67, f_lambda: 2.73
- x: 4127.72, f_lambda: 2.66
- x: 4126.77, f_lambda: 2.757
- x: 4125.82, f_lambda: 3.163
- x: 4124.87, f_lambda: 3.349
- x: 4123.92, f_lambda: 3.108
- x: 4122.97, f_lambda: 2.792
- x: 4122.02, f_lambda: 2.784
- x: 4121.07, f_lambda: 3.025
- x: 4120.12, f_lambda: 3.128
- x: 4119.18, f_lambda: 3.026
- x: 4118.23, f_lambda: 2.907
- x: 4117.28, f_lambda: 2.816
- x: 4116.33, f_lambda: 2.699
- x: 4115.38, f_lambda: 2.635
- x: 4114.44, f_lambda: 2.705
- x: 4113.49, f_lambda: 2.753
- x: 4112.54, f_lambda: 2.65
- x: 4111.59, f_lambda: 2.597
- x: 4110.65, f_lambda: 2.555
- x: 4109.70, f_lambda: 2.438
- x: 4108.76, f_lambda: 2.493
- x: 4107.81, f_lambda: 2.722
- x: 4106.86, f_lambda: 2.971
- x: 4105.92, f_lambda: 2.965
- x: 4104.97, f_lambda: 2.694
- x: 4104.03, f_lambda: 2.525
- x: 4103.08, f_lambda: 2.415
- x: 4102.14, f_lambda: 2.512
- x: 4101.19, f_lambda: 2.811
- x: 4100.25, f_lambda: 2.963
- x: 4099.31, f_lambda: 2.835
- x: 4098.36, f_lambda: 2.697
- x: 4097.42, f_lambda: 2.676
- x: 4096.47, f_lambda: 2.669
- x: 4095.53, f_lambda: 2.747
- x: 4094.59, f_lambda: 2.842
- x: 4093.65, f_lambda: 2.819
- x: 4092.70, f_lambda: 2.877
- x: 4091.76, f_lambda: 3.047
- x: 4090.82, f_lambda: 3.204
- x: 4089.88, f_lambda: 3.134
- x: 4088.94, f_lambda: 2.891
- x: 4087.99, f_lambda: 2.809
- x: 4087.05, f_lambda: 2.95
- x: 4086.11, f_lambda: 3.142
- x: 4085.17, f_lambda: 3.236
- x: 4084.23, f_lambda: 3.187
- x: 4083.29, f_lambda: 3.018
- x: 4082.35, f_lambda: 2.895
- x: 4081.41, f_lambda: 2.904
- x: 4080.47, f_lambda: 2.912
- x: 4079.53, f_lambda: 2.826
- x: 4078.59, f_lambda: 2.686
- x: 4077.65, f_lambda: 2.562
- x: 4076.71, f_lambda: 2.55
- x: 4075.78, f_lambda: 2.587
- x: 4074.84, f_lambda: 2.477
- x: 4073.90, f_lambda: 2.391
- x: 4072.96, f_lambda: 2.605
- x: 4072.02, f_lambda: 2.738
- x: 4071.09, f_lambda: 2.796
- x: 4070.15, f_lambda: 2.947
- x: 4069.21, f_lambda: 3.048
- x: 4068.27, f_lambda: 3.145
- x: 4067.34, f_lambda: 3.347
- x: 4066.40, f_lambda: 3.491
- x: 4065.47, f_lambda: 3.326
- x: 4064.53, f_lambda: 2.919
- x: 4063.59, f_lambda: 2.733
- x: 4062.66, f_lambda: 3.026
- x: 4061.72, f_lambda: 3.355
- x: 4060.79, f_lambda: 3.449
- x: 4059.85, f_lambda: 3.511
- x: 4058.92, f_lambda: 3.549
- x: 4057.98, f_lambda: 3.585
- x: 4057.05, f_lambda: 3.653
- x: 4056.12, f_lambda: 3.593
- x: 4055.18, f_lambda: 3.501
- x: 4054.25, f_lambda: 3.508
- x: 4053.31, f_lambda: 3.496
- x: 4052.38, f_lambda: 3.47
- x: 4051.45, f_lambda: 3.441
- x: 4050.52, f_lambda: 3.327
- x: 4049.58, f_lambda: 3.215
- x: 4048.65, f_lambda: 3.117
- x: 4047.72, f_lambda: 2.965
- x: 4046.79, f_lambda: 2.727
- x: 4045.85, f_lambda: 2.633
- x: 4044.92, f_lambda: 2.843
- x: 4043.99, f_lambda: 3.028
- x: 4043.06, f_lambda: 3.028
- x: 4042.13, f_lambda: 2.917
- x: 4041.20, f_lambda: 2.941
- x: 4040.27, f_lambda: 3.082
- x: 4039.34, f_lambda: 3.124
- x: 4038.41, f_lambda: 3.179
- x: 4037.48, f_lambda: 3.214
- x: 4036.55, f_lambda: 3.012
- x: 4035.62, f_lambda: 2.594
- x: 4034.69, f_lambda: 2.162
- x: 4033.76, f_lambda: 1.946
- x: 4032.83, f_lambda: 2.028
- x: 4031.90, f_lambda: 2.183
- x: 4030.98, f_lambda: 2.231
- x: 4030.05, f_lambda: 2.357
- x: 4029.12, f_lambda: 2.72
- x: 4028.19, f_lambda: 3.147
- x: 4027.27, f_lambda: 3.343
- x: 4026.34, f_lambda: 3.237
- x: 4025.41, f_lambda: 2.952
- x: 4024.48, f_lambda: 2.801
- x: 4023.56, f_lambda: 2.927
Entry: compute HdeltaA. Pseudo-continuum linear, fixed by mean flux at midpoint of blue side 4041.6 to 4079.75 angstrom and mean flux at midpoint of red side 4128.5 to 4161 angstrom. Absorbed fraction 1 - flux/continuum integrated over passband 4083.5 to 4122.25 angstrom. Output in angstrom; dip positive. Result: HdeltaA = 2.71 angstrom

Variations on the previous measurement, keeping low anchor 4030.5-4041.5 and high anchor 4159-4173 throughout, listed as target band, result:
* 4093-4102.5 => 0.4 angstrom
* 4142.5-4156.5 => 0.4 angstrom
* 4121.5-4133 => 0.6 angstrom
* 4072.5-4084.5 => 0.3 angstrom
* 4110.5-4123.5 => 0.7 angstrom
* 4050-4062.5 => -3.5 angstrom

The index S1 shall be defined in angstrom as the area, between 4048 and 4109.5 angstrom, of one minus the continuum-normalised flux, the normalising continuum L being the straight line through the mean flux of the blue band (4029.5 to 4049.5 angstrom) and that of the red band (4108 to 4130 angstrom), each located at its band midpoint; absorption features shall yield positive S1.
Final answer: -4.9 angstrom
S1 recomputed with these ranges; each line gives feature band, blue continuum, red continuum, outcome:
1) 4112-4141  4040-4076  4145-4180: 1.7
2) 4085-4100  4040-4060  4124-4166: 1.1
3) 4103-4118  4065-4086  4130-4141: 1.5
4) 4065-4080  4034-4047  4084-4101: 0.3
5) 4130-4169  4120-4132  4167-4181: -1.1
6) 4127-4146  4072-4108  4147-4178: 0.3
